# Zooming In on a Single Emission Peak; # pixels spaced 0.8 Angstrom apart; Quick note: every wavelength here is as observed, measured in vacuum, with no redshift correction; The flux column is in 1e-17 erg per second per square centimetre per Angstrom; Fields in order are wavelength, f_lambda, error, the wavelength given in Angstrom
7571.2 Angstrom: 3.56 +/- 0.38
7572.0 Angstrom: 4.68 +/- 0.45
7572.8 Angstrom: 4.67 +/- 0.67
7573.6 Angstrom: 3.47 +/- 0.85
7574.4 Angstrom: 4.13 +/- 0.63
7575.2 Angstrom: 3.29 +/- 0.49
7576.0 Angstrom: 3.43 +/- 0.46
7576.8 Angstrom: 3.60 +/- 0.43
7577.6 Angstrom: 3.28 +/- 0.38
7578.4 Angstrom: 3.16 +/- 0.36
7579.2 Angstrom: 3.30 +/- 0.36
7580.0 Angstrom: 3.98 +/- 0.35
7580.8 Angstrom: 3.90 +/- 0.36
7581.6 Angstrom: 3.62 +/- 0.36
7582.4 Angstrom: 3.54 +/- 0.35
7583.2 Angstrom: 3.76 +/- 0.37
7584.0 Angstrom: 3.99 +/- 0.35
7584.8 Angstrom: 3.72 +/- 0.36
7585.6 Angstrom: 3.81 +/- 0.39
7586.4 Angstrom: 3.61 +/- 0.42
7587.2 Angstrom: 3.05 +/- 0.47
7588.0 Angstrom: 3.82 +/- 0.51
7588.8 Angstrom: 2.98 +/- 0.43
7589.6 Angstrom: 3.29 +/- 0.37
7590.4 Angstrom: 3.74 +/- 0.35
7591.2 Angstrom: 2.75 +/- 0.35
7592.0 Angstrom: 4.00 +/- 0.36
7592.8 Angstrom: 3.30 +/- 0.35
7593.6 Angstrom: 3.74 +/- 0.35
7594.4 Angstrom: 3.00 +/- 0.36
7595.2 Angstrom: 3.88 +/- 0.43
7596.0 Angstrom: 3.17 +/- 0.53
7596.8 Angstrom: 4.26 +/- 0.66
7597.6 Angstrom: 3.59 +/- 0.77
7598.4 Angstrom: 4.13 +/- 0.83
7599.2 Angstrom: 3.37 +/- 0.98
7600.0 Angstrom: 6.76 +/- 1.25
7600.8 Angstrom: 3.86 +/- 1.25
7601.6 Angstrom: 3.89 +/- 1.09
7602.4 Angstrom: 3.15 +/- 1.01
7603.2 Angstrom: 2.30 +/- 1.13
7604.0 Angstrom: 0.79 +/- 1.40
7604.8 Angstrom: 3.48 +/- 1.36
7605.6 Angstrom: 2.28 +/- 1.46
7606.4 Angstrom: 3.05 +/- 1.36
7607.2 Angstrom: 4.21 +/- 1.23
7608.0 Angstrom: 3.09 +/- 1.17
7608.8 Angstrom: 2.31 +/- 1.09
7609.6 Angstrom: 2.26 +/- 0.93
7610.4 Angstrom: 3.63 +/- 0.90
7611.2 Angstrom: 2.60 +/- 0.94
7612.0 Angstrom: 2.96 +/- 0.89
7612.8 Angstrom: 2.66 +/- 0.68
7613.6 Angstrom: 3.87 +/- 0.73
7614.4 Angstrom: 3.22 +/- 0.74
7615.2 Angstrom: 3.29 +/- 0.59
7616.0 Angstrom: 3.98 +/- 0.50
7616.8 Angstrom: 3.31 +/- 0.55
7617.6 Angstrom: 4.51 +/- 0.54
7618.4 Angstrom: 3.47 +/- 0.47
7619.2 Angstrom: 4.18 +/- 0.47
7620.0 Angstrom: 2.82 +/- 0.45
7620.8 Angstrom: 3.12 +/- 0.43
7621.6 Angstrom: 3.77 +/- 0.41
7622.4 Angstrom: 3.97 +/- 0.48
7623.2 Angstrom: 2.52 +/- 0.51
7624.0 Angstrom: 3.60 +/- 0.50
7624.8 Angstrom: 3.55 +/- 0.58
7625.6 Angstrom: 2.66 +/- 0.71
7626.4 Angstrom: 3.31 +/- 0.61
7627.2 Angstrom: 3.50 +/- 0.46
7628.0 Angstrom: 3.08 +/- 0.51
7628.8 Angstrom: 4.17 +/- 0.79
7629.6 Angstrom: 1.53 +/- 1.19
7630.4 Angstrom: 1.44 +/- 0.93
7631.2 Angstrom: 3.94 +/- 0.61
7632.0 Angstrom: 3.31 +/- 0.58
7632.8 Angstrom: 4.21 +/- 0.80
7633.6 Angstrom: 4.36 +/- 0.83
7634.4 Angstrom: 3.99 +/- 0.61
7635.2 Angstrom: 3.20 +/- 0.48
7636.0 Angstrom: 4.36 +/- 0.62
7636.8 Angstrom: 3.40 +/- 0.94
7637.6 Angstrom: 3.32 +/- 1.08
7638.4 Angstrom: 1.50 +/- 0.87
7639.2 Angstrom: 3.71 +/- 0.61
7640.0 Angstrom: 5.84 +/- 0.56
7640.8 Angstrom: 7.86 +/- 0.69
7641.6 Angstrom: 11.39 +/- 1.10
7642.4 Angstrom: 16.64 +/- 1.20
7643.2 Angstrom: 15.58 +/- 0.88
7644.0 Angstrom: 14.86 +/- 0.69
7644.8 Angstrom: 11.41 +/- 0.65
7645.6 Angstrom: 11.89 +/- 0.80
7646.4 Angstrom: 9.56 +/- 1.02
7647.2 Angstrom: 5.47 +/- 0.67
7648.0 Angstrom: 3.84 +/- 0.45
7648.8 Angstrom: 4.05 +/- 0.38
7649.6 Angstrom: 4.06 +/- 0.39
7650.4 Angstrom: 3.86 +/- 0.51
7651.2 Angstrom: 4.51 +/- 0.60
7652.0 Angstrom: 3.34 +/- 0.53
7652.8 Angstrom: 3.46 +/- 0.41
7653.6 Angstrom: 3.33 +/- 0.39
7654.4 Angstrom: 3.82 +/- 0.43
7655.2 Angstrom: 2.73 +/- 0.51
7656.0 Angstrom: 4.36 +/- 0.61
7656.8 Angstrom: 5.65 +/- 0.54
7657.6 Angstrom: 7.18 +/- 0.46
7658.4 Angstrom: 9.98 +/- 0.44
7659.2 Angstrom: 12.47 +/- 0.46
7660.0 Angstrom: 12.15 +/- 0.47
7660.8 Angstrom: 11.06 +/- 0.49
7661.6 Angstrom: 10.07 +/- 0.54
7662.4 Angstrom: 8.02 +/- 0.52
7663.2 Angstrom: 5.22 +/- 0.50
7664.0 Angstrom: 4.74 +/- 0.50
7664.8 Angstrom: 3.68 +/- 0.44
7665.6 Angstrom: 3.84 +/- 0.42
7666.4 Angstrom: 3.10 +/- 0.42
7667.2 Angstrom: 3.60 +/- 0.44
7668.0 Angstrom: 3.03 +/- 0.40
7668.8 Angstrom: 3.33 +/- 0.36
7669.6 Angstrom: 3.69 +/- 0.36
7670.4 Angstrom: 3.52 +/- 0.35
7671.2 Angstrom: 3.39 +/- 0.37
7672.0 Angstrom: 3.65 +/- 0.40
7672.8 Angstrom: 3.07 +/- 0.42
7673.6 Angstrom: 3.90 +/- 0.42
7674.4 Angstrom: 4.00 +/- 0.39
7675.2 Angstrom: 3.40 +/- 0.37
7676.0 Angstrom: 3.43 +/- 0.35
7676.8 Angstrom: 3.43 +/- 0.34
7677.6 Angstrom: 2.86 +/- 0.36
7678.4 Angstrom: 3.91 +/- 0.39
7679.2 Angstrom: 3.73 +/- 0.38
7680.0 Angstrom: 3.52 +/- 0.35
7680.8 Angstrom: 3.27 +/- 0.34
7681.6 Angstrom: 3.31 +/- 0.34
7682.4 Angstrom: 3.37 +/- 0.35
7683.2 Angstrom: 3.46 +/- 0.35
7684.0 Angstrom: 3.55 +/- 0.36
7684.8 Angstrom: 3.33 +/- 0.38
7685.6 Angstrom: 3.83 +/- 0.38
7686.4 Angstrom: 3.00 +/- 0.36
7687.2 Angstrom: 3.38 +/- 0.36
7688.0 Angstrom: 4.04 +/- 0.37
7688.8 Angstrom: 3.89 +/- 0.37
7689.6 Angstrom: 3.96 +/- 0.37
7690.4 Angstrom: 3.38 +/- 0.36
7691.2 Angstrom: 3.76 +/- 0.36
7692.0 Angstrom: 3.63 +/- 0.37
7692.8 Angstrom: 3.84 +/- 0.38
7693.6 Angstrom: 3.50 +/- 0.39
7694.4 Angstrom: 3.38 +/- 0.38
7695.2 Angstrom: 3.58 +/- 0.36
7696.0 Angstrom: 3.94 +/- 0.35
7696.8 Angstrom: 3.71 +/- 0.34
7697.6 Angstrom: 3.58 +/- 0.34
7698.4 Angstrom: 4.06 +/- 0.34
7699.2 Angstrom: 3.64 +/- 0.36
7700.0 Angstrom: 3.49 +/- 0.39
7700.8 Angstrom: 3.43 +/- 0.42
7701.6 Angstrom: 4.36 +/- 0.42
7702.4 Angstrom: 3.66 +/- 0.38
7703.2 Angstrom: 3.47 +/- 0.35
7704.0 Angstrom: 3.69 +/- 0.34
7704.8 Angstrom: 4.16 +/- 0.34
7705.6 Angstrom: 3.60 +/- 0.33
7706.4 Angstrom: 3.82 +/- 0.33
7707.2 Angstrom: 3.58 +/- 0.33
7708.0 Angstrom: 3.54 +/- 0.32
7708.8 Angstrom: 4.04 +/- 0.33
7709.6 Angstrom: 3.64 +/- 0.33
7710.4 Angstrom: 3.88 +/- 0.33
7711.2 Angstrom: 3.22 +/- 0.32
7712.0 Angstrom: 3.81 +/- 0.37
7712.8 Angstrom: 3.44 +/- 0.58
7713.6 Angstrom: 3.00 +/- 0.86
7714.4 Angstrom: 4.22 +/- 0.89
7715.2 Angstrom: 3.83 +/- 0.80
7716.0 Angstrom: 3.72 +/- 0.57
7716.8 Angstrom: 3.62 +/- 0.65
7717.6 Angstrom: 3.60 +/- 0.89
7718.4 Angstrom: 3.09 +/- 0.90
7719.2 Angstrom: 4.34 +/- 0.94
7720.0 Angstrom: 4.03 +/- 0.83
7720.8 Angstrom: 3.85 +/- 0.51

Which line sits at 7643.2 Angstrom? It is [S II]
